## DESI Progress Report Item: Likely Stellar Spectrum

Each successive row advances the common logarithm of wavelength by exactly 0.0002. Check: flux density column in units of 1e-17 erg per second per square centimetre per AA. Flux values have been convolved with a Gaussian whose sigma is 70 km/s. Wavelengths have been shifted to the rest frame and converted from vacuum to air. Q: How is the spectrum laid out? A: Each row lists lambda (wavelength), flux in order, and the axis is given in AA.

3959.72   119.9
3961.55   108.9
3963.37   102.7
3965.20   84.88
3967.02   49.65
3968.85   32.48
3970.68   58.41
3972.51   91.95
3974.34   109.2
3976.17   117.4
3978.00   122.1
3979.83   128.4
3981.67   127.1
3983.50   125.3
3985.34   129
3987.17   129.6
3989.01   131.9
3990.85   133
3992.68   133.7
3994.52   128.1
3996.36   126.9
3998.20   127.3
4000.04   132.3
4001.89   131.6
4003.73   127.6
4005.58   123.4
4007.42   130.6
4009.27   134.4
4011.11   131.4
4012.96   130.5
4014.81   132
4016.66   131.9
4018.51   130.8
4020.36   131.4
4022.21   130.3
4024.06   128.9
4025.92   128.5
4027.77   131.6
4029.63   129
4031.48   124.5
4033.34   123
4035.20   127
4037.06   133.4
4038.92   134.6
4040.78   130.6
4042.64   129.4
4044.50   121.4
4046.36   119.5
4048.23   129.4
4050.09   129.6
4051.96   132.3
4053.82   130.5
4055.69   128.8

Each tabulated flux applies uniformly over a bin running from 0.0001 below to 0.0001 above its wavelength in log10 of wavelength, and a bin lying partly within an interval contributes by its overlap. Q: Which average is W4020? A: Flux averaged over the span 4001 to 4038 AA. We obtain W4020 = 130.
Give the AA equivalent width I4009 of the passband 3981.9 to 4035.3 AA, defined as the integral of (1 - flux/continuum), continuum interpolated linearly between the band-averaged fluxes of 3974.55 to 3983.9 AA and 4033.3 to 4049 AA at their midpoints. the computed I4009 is -1.8 AA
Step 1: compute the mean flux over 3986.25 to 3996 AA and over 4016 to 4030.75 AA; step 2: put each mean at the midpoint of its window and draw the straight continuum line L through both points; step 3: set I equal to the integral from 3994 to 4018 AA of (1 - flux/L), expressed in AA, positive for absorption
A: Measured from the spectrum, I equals 0.1 AA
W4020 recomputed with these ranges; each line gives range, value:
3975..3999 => 128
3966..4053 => 122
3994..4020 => 130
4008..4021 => 132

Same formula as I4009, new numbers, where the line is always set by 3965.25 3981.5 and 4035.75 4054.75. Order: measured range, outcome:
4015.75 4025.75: -1.27 AA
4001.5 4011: -1.90 AA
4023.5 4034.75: -0.67 AA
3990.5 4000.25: -2.66 AA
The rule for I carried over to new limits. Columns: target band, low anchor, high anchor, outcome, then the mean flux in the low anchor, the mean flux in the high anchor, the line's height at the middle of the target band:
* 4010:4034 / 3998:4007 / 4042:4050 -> -0.5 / 129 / 125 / 127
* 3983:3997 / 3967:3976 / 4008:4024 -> -4.6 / 74.2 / 131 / 98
